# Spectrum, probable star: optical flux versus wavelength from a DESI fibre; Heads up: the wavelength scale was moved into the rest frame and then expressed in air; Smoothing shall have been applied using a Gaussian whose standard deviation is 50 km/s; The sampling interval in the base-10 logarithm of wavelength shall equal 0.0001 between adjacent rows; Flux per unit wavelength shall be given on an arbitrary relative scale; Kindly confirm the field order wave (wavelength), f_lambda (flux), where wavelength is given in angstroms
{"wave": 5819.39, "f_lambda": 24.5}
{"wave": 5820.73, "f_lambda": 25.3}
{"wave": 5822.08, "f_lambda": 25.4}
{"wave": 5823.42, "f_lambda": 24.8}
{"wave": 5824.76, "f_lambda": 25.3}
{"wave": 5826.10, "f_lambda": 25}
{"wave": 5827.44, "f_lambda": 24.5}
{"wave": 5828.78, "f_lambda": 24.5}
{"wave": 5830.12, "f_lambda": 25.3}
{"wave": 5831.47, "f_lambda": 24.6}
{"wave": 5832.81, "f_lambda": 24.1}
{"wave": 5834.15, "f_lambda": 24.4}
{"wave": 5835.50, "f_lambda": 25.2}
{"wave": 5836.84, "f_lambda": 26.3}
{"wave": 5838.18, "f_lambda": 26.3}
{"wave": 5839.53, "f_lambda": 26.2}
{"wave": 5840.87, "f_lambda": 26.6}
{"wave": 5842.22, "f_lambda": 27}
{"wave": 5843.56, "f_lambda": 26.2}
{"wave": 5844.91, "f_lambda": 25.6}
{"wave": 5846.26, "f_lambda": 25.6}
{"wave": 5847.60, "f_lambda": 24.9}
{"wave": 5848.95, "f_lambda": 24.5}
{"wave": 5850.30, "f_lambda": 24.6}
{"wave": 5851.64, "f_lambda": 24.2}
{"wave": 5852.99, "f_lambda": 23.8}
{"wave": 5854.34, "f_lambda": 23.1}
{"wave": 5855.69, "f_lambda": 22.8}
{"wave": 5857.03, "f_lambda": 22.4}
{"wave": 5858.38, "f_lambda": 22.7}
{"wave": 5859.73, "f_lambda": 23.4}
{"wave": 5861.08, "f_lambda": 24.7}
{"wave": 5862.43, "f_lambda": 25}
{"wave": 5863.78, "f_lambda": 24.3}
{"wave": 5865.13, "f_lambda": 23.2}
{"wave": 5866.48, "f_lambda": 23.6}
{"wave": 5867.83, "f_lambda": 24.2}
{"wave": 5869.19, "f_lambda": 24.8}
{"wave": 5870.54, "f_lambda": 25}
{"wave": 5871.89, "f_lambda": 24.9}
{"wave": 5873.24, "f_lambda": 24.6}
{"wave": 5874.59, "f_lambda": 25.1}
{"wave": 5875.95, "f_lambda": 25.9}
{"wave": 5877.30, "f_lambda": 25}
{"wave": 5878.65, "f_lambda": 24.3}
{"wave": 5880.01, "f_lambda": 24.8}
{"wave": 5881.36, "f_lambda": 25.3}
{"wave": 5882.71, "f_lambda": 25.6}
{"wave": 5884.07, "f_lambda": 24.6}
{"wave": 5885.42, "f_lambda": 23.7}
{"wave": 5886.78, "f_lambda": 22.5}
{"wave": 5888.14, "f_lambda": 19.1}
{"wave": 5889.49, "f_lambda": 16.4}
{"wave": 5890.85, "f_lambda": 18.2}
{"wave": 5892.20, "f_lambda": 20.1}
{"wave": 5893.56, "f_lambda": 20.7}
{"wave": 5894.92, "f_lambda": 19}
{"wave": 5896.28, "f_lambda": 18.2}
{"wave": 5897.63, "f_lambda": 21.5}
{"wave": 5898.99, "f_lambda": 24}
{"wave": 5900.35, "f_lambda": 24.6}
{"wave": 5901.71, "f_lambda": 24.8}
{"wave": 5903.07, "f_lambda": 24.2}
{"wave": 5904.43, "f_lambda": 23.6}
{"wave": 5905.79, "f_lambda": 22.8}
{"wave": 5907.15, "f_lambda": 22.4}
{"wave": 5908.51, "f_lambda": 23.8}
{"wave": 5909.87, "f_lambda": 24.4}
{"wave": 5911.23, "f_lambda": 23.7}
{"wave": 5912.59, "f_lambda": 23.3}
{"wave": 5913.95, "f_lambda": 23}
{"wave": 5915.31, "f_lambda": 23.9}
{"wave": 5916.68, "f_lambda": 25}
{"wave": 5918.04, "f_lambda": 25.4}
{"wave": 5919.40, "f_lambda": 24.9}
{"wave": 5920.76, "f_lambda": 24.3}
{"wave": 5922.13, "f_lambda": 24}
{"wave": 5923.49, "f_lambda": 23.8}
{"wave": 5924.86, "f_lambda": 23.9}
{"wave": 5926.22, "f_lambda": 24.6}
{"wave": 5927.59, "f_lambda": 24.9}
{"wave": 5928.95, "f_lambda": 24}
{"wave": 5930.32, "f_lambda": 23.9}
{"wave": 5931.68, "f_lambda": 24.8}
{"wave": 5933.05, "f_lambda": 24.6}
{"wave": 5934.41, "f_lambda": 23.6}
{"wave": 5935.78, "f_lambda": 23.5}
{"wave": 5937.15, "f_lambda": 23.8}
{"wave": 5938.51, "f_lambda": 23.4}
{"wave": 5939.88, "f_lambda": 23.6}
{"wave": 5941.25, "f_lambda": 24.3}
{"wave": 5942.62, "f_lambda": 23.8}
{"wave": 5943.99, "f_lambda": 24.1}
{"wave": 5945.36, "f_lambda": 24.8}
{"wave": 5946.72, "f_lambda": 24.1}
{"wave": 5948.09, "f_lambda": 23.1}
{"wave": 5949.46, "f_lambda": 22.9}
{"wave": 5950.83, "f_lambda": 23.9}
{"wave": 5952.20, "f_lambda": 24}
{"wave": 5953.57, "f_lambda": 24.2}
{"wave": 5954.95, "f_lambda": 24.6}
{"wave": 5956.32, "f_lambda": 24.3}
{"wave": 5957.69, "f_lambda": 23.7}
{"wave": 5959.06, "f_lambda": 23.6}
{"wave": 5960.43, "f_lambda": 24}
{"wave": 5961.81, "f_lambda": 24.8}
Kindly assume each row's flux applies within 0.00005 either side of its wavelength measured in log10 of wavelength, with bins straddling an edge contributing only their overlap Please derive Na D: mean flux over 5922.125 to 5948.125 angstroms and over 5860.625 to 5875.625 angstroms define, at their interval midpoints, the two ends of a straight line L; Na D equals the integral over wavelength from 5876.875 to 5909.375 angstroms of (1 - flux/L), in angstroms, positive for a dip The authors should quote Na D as 2.52 angstroms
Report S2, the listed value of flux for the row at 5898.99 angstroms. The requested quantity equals 24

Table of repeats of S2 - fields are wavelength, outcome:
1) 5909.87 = 24.4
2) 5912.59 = 23.3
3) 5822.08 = 25.4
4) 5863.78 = 24.3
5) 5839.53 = 26.2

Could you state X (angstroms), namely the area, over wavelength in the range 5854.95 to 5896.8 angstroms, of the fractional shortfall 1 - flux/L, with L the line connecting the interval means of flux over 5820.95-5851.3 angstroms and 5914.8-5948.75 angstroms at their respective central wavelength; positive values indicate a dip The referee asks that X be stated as 3.0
